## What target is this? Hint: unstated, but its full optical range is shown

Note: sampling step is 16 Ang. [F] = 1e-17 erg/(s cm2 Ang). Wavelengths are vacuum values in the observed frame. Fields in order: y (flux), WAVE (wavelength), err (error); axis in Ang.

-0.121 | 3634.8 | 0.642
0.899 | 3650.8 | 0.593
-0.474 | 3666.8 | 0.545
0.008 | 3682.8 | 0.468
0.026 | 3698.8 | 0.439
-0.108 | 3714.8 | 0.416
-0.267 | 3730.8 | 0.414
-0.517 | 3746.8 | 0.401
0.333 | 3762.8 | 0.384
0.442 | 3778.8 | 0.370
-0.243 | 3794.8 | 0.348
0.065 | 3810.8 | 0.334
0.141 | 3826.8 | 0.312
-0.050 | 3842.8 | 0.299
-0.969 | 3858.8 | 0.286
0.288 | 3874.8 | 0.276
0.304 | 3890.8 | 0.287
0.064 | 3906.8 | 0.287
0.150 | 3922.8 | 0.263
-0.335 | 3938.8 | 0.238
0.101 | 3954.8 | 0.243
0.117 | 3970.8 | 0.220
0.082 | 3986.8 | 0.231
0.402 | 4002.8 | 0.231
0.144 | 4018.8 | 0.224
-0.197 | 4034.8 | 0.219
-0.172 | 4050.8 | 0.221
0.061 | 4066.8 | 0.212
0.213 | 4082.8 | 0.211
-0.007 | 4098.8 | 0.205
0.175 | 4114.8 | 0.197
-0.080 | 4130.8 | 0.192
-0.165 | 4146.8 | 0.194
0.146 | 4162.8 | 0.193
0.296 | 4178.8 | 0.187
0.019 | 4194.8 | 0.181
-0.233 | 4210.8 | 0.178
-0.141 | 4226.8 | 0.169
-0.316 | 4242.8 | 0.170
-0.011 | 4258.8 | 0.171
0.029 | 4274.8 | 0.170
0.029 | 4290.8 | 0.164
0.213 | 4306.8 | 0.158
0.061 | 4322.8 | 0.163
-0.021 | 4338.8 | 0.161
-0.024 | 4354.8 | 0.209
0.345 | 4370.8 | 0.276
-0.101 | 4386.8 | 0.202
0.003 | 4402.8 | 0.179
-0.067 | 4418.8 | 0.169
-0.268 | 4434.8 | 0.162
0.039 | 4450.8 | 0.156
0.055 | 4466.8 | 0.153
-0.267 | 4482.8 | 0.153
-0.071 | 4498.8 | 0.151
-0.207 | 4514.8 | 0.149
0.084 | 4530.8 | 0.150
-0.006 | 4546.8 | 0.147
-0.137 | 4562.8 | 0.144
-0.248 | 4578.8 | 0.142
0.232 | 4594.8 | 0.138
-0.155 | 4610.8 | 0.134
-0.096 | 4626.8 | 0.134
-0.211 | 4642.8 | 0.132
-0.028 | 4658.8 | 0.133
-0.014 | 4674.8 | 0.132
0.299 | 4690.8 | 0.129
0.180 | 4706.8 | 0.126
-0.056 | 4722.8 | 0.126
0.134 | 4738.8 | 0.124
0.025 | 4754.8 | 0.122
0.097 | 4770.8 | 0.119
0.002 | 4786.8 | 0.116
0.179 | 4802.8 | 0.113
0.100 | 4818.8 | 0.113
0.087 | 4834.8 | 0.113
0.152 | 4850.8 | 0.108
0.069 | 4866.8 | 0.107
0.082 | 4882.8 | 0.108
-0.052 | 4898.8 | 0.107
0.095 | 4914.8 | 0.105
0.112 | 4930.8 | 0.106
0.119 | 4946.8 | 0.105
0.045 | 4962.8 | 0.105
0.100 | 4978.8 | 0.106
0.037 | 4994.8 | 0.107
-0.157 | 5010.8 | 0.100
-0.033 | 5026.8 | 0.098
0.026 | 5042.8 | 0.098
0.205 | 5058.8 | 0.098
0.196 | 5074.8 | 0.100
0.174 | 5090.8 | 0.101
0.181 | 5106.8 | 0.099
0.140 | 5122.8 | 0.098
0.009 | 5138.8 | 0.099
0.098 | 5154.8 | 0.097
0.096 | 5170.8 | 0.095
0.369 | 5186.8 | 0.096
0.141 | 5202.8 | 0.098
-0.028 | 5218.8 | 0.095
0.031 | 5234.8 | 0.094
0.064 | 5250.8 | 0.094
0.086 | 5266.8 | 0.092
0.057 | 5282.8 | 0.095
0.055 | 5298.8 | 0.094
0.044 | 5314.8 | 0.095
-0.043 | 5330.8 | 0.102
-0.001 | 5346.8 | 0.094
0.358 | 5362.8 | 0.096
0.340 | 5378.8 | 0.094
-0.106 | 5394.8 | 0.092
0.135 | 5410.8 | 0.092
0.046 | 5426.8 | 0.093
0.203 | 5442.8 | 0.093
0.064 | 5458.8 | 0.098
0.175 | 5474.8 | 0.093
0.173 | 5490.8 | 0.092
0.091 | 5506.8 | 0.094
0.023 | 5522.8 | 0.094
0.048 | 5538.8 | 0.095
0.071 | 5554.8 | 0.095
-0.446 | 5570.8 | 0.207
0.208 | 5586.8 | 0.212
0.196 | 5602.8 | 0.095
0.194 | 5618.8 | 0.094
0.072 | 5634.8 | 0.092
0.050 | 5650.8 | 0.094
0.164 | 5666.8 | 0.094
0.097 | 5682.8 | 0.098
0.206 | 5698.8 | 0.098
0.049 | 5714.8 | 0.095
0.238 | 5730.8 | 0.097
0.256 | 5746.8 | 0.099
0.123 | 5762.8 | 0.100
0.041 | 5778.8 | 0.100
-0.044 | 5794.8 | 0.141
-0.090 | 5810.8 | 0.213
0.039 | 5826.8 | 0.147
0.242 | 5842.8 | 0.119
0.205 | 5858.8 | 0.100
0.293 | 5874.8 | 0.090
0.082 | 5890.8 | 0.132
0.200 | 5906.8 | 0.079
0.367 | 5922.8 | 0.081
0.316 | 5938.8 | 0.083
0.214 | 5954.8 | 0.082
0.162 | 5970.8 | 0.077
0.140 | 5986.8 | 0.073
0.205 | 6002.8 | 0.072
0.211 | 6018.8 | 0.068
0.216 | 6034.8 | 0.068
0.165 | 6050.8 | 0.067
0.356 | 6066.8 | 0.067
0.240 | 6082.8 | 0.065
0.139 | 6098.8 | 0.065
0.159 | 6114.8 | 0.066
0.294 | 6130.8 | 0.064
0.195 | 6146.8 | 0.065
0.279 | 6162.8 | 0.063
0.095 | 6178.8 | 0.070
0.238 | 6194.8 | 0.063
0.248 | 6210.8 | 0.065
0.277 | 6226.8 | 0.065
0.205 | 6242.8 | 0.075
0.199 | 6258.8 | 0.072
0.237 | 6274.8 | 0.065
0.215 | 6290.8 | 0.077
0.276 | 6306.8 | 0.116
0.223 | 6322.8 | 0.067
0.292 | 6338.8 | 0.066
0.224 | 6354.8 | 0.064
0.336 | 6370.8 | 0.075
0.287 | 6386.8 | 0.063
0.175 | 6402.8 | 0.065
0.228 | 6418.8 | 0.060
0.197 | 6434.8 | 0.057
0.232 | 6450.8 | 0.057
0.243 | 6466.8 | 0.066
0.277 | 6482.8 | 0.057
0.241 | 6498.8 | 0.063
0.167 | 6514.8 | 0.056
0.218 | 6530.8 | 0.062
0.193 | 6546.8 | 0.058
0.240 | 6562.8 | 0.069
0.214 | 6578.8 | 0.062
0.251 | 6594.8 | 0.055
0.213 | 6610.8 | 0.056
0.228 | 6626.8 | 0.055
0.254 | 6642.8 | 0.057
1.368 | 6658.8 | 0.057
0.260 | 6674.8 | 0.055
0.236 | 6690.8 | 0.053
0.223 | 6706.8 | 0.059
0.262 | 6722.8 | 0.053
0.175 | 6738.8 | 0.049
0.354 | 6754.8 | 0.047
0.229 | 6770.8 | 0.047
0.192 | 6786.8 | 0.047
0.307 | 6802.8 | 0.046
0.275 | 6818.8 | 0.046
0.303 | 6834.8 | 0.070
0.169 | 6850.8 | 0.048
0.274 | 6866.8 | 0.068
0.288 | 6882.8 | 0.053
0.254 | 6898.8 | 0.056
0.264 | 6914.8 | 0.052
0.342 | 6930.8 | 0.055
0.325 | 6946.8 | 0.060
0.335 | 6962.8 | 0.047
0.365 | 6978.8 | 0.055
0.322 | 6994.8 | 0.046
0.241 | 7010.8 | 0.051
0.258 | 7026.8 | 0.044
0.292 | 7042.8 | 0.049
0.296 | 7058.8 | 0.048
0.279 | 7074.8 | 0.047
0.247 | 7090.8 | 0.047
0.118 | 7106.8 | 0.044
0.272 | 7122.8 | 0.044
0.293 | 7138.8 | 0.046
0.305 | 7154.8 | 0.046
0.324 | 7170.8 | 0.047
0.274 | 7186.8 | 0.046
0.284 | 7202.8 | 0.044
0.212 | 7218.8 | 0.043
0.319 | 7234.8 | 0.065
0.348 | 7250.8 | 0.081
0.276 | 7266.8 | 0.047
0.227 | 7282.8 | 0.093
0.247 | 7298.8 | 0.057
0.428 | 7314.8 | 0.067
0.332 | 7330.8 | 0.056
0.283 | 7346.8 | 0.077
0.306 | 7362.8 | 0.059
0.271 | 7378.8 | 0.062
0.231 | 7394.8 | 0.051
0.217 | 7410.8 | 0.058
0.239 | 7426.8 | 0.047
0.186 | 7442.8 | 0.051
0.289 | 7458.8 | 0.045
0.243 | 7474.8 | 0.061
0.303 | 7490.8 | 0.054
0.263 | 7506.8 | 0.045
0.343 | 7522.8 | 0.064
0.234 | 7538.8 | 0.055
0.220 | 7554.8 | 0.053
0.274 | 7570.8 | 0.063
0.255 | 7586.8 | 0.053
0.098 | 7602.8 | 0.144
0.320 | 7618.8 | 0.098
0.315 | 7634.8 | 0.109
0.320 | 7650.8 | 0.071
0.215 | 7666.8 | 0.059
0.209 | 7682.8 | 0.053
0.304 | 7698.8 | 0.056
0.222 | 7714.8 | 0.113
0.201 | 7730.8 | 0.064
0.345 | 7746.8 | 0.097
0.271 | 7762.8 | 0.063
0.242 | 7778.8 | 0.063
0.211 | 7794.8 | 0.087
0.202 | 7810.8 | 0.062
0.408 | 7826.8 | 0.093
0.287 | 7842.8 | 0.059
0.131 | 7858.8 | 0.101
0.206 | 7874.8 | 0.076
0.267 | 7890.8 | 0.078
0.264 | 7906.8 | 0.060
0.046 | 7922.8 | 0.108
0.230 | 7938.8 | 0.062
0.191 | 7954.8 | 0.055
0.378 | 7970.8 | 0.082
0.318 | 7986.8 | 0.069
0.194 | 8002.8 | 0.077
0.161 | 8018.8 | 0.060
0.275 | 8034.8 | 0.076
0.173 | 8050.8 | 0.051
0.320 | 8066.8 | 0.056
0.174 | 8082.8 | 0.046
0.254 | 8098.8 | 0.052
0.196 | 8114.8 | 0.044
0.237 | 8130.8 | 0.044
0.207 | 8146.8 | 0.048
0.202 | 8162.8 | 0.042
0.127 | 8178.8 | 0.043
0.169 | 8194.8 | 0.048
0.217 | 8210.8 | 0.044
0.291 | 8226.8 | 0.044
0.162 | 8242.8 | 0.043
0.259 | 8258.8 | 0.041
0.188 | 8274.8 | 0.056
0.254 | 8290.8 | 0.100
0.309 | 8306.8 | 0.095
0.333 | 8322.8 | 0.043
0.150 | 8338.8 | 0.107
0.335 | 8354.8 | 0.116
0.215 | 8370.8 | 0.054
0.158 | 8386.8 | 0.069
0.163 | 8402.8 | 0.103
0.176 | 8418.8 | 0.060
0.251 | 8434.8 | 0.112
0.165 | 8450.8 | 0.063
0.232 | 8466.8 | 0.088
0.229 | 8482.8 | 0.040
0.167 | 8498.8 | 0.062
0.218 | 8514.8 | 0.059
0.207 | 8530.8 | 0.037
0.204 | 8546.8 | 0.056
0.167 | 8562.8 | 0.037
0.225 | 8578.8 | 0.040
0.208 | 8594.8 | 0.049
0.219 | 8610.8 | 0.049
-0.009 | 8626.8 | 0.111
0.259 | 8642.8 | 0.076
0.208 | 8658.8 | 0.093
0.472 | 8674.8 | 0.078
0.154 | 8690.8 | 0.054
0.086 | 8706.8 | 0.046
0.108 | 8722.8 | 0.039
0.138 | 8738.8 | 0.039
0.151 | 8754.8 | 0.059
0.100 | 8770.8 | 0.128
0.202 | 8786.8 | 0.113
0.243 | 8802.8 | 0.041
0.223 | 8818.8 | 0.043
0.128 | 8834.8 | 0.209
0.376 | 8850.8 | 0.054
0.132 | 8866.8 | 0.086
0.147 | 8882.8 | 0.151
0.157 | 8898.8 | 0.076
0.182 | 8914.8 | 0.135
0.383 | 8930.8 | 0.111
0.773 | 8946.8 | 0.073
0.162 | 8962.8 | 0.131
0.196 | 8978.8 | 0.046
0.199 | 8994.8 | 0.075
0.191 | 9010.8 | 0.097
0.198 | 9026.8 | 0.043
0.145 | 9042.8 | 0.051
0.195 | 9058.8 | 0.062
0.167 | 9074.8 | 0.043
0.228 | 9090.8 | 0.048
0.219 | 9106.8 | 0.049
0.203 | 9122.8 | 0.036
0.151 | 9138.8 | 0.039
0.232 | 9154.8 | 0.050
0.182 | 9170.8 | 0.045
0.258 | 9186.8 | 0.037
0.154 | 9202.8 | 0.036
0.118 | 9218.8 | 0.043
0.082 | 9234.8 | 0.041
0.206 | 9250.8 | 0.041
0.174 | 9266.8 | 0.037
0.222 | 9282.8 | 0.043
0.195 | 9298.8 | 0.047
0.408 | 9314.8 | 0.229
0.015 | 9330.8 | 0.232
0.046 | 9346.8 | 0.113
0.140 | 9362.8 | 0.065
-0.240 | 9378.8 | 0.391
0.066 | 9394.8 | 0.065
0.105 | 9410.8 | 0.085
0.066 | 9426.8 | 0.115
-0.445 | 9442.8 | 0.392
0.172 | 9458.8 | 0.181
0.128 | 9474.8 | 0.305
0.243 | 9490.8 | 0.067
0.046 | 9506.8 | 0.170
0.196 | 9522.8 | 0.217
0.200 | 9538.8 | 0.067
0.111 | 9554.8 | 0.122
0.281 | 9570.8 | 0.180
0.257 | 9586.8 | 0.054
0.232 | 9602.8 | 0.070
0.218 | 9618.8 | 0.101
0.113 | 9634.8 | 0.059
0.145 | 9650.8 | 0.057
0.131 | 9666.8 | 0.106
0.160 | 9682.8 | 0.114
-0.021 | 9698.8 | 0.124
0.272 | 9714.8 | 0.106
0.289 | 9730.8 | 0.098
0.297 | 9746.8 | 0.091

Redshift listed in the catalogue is 0.785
